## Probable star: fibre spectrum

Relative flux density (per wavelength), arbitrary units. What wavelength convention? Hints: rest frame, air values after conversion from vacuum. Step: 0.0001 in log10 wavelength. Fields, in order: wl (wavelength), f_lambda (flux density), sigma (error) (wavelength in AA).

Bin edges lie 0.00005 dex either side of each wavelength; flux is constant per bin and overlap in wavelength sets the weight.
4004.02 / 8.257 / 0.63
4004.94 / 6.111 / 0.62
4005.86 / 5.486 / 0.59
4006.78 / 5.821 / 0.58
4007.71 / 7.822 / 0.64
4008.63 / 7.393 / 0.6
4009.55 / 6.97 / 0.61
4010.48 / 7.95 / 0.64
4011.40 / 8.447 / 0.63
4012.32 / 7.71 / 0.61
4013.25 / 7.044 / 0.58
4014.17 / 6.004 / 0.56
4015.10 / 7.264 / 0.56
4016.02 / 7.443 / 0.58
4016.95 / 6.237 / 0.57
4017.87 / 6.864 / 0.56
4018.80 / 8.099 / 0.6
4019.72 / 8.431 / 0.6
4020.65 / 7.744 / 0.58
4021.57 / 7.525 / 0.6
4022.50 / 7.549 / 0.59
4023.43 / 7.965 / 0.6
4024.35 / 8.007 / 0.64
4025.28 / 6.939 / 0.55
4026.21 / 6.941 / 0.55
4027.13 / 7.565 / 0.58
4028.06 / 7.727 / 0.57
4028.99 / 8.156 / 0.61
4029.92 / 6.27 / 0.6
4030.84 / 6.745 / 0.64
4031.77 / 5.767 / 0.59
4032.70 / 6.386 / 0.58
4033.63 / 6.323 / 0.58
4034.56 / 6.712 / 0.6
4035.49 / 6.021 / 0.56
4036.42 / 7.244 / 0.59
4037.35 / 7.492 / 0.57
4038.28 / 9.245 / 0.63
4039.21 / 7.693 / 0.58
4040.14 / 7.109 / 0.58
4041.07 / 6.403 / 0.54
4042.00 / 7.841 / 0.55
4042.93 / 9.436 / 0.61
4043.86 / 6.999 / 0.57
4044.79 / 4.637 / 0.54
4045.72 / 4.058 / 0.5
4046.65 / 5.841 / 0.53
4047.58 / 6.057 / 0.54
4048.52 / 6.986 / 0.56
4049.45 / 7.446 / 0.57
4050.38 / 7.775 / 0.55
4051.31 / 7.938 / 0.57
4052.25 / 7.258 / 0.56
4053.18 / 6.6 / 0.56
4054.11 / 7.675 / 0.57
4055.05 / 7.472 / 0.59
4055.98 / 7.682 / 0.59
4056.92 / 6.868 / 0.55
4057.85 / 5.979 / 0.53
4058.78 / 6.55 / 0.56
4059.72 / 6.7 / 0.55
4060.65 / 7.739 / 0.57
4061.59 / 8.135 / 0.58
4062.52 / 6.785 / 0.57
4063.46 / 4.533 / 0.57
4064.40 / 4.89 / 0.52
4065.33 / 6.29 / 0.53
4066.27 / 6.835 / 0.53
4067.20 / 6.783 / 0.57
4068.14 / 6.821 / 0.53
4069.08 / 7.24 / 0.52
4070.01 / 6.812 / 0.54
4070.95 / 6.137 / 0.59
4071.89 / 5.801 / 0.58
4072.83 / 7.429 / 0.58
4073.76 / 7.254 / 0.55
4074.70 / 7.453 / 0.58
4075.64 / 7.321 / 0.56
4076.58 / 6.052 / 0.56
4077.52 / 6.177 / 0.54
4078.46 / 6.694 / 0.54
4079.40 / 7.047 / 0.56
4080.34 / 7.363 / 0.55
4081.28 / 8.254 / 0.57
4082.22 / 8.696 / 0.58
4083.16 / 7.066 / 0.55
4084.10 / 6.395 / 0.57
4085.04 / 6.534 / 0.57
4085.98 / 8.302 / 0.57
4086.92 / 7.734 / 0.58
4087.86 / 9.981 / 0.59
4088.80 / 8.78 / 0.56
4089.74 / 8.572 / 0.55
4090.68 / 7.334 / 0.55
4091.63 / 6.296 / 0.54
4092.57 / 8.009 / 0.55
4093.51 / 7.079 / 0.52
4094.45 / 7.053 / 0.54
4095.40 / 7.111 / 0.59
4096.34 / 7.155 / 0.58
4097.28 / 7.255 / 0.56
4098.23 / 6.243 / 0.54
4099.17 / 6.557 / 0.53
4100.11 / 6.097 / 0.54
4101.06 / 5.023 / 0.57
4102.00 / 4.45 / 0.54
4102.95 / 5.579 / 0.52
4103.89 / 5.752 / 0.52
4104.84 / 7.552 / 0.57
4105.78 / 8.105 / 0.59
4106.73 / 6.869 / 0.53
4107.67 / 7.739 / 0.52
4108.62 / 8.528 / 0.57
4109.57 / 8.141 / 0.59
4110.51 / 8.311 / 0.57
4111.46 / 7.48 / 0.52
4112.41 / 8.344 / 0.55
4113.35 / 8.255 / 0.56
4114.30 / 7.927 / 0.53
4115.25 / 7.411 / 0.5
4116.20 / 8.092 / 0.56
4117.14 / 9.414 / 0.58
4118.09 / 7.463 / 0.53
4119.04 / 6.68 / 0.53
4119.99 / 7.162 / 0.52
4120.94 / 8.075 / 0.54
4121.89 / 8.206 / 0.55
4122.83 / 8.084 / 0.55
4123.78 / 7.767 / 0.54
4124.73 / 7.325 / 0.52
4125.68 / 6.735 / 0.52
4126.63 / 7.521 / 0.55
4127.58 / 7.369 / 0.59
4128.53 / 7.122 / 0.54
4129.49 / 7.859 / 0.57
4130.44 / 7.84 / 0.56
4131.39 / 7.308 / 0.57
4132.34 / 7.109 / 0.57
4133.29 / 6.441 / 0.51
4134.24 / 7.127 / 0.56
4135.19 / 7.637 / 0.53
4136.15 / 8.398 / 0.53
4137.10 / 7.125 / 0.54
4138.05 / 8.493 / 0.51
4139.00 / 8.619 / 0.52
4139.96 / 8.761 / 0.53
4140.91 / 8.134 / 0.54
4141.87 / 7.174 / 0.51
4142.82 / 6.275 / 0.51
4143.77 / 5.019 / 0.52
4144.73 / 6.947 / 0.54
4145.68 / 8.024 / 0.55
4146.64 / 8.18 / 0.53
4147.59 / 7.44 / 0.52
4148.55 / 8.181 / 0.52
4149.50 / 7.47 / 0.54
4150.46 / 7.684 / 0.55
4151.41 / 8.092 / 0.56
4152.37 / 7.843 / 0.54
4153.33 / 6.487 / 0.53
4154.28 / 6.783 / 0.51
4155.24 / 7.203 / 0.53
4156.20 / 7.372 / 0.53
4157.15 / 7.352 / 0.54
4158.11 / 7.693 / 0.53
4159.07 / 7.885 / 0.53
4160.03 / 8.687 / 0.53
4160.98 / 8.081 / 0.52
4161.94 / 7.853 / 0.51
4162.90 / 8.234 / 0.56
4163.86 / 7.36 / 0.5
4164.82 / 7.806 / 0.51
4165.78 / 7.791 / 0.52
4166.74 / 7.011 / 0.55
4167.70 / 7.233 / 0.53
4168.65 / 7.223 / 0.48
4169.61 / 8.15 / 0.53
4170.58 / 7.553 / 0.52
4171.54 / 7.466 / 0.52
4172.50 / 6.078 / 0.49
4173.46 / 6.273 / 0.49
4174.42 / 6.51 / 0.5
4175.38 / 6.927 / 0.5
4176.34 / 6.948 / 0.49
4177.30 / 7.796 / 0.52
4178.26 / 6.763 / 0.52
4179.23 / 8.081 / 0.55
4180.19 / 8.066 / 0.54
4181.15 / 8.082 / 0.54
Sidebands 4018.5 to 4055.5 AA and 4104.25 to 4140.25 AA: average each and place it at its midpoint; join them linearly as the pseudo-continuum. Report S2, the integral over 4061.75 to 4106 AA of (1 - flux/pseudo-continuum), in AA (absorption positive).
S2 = 3.3 AA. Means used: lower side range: 7.15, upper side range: 7.73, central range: 6.91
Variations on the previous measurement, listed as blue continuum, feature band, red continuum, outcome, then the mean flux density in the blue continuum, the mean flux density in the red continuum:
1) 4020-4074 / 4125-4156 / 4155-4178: -0.5 AA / 6.95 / 7.43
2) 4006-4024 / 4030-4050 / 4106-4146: 1.7 AA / 7.35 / 7.63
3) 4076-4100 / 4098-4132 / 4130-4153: 0.4 AA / 7.33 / 7.55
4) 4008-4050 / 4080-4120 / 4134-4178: -0.4 AA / 7.13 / 7.48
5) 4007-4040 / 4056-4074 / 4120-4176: 1.8 AA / 7.29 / 7.49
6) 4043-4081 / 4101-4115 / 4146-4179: -0.4 AA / 6.74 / 7.46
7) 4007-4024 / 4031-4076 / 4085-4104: 2.5 AA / 7.45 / 7.03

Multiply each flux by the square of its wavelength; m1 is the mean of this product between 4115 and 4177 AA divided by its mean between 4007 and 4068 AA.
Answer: 1.1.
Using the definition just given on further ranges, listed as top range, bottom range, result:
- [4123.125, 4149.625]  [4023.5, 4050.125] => 1.13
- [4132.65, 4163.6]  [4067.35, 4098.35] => 1.08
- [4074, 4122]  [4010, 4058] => 1.06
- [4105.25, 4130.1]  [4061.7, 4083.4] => 1.17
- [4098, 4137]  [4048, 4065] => 1.09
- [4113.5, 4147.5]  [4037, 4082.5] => 1.13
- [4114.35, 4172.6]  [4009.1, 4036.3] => 1.12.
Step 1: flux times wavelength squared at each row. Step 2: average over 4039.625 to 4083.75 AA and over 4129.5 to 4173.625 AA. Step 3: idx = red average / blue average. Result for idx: 1.14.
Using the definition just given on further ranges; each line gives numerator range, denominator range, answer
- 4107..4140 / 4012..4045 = 1.12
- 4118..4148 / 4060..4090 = 1.08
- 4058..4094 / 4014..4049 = 1.03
